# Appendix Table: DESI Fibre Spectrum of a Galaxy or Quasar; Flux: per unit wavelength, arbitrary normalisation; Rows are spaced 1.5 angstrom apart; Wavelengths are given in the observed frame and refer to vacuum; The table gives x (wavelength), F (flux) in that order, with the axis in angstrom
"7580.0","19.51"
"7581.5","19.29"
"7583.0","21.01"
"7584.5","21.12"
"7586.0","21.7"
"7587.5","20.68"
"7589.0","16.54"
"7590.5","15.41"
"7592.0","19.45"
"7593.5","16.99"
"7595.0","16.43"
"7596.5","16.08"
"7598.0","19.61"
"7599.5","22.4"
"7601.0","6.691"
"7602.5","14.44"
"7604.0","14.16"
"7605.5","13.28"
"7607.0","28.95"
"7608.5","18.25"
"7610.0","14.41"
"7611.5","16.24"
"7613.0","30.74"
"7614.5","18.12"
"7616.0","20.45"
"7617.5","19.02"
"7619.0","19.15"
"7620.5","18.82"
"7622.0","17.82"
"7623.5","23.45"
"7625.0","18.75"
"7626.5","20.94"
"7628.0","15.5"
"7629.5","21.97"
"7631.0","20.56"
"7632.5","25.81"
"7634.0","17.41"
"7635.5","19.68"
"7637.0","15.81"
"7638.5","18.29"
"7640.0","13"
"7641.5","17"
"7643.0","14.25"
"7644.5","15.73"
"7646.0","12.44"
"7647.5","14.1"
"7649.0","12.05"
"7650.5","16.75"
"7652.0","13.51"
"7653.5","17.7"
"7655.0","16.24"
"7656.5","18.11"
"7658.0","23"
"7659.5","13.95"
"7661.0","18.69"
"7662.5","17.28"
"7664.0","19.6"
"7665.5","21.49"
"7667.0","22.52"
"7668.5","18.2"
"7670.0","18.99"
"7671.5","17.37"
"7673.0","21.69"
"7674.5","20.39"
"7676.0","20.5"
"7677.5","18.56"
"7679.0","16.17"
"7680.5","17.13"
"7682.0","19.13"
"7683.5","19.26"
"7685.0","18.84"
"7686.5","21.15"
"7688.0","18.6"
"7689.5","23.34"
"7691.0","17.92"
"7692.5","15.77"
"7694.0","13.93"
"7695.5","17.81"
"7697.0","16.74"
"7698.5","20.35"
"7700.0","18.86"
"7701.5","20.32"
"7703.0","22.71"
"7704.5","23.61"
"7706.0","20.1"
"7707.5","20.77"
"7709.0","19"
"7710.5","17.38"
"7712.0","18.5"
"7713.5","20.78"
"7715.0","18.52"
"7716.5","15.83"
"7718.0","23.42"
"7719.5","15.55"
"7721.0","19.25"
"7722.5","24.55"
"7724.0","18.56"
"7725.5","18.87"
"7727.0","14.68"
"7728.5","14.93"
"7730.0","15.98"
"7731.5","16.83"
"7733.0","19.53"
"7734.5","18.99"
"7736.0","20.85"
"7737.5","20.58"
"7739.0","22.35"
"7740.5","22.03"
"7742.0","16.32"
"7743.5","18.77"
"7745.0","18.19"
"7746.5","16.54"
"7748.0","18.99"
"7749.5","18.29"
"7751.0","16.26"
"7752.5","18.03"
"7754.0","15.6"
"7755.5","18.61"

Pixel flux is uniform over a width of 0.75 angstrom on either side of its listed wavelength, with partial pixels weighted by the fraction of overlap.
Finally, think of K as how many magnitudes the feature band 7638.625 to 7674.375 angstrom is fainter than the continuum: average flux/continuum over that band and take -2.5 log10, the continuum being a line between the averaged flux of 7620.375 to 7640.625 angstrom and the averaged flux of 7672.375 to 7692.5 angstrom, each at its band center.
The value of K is 0.12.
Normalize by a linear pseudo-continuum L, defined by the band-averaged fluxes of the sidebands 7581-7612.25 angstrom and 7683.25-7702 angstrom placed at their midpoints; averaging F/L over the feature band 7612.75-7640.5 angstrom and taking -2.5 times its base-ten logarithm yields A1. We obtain -0.09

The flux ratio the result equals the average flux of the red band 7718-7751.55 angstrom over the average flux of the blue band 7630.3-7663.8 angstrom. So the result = 1.1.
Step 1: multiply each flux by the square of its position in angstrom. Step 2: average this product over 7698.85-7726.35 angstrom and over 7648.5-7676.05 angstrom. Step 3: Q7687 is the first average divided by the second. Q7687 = 1.09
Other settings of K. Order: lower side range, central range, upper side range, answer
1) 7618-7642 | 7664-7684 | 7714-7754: -0.031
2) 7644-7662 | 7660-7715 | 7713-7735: -0.123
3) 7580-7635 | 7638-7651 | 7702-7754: 0.272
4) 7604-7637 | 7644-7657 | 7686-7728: 0.278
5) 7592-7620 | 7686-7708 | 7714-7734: -0.071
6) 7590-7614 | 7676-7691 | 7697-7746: -0.022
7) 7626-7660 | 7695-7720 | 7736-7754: -0.078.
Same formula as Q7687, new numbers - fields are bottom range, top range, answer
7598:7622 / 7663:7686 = 1.07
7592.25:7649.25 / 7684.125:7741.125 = 1.09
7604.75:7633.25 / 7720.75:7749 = 0.96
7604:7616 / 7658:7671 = 0.98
